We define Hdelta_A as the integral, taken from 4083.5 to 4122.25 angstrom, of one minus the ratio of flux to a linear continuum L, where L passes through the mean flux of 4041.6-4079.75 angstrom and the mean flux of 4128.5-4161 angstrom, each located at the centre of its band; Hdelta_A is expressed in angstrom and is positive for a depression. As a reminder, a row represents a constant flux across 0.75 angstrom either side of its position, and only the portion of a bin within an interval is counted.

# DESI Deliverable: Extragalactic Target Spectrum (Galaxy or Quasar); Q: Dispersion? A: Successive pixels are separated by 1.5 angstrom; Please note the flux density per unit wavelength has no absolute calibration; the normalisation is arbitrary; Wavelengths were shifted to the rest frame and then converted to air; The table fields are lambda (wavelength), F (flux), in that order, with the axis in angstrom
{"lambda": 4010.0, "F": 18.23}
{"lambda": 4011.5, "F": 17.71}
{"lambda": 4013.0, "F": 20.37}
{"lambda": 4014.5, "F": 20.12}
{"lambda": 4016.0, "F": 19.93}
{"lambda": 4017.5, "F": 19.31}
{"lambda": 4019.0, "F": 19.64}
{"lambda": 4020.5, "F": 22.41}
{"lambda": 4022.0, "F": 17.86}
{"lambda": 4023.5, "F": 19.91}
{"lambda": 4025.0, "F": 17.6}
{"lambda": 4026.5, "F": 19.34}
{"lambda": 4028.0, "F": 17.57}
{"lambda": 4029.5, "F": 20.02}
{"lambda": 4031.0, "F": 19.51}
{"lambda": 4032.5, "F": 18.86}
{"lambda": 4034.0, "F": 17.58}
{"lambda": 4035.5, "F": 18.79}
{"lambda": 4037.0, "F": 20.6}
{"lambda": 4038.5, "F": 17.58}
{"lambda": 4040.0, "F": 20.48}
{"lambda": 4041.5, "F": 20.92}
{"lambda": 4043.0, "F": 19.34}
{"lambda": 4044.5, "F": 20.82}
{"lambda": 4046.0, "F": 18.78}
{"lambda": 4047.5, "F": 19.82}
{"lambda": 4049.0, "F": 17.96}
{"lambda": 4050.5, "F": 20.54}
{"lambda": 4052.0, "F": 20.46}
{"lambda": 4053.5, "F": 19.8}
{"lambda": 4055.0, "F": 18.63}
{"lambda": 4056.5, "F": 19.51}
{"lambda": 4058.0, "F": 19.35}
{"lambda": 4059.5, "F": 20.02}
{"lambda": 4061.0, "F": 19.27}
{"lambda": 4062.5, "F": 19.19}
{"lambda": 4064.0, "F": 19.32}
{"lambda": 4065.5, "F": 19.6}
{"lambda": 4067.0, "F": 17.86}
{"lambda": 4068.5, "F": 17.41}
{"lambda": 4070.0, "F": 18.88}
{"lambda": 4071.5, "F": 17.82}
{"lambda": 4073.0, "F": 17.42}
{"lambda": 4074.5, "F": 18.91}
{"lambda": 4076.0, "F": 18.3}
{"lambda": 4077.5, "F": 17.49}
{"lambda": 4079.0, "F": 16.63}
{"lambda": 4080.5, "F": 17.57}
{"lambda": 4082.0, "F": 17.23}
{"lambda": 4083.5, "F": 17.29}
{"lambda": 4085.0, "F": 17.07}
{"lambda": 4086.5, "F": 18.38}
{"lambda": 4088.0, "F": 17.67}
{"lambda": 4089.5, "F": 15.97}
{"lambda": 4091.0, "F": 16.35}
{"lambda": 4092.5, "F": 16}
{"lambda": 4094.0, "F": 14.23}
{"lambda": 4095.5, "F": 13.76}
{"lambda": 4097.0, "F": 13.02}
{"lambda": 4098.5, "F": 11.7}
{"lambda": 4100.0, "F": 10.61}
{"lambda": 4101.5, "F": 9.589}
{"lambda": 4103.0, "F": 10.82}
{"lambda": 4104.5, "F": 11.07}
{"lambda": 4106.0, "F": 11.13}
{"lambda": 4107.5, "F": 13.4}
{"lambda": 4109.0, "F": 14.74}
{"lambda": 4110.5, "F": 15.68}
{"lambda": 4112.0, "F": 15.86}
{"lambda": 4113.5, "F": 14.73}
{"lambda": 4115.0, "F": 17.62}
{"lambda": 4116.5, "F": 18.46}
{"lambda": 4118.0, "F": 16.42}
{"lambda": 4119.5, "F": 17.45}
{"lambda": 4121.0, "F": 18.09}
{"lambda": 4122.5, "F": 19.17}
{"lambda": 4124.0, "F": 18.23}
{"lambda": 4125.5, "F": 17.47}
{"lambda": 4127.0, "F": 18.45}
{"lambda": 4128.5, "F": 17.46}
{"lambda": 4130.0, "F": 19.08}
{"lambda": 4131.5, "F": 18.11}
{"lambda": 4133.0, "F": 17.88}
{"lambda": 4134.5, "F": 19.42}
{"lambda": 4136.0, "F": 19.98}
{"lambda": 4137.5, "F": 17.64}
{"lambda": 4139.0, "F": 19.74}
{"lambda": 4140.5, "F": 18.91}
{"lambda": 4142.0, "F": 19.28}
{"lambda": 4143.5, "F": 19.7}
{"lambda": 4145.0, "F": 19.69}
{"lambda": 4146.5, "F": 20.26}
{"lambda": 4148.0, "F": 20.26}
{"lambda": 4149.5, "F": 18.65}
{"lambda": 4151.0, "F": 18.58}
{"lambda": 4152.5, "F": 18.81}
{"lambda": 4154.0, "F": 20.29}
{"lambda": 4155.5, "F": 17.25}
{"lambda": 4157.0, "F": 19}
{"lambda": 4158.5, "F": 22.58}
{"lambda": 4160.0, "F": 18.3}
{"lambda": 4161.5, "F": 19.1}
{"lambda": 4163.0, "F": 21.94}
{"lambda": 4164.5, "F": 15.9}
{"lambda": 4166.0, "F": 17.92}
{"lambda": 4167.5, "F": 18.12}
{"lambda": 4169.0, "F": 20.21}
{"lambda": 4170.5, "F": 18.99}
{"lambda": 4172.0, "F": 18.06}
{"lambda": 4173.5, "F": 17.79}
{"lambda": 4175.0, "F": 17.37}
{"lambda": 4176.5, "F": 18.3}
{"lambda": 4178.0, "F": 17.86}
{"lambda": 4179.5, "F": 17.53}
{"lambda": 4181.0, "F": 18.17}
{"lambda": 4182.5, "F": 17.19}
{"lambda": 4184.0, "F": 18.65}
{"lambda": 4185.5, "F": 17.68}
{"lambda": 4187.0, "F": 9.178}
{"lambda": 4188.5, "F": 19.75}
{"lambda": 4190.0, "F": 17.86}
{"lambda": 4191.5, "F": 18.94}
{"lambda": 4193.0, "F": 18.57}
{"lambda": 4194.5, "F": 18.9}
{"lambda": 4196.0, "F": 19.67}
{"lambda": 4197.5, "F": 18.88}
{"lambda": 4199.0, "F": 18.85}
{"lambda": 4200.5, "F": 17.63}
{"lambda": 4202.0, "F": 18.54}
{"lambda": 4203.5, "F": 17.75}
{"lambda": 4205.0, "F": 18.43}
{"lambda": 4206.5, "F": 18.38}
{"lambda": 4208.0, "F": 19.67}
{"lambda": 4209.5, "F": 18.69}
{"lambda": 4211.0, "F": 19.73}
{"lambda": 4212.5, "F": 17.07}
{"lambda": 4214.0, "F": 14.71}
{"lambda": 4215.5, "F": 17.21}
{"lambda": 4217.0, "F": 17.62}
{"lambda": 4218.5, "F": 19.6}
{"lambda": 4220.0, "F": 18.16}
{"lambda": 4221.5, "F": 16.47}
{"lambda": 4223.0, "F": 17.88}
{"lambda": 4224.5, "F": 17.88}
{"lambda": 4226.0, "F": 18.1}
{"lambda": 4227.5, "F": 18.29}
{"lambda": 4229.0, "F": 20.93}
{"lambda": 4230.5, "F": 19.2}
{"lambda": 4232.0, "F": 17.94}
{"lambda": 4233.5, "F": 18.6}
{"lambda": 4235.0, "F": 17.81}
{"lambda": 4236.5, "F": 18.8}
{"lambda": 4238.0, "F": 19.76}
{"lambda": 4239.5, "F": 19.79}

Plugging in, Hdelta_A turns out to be 8.5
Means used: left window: 19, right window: 19.2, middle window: 14.9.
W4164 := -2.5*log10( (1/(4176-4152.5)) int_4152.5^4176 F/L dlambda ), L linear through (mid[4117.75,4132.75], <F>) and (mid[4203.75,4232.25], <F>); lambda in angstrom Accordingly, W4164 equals -0.04 mag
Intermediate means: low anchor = 18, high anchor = 18.2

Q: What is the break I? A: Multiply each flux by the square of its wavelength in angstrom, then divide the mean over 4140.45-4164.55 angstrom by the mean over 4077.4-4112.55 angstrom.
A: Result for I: 1.4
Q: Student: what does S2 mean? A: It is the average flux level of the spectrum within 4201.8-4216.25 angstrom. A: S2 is 18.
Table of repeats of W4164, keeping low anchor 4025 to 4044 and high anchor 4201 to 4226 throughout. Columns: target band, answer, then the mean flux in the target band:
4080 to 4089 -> 0.08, 17.5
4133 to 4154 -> -0.05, 19.3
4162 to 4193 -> 0.02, 17.9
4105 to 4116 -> 0.26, 14.7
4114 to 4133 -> 0.04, 18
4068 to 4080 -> 0.06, 17.9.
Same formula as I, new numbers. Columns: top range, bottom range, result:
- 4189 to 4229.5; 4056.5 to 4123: 1.19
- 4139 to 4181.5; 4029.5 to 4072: 1.04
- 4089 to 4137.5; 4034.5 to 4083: 0.85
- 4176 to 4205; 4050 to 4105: 1.12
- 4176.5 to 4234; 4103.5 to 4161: 1.05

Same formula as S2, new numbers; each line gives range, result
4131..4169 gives 19.1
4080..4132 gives 15.7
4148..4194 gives 18.3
